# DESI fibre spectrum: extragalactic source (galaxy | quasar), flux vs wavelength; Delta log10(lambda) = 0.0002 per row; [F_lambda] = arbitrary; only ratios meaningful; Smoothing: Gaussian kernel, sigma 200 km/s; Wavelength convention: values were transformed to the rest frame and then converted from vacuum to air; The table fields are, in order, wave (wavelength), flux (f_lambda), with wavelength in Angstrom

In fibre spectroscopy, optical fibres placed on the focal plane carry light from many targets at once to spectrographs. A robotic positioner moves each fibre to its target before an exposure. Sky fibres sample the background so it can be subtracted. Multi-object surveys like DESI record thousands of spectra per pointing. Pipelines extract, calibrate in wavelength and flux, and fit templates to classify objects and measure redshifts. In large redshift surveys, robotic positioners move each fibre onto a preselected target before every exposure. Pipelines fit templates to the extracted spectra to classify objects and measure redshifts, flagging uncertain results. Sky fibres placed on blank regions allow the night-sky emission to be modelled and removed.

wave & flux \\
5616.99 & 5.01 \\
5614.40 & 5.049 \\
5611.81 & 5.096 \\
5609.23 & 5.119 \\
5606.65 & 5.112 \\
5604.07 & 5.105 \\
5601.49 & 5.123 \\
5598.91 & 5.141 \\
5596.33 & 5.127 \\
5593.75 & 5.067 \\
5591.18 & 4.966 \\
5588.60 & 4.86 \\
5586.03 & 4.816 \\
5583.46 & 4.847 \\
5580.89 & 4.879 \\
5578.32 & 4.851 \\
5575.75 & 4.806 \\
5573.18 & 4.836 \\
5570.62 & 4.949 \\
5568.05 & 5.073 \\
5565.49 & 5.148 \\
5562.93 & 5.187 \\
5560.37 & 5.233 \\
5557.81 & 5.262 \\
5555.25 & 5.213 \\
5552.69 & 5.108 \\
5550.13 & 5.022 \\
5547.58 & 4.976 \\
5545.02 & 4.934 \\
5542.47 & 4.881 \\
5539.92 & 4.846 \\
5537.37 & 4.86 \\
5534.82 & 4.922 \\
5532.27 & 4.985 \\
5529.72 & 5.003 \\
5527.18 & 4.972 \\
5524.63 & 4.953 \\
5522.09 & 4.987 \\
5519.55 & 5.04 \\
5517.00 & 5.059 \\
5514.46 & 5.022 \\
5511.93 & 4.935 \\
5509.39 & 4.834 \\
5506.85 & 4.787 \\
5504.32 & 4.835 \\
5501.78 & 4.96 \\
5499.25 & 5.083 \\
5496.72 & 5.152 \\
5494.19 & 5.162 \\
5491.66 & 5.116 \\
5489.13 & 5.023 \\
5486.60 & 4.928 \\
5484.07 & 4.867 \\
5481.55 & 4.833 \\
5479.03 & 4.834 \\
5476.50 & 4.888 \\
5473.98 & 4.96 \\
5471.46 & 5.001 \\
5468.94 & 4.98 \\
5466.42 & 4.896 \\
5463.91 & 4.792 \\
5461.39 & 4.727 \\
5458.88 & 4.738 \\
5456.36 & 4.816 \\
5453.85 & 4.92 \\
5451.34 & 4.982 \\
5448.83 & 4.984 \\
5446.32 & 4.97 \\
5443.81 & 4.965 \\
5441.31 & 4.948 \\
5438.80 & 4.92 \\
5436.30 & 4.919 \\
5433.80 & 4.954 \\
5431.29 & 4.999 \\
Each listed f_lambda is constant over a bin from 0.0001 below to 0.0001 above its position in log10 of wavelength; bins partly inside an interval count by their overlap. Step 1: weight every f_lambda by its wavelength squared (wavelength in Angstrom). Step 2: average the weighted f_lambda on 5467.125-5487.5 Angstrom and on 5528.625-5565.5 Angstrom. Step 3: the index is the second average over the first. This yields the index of 1.05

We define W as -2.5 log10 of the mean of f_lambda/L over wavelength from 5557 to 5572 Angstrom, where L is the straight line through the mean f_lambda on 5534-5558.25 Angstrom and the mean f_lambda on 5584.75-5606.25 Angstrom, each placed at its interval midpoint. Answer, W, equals -0.03 mag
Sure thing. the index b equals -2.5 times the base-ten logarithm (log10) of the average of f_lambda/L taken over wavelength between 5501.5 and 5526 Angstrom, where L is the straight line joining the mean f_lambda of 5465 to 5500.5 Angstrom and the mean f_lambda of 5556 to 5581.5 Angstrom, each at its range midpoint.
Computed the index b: 0.01 mag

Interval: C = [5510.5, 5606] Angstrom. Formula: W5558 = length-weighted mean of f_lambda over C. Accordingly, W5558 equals 5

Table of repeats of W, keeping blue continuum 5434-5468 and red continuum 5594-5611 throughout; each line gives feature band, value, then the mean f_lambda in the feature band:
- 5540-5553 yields 0.016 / 4.96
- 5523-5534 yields 0.007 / 4.98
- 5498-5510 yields 0.015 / 4.9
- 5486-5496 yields -0.025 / 5.07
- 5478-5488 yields 0.016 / 4.87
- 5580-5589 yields 0.052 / 4.85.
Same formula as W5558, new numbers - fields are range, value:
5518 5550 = 4.95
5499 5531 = 4.96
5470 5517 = 4.96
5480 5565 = 5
